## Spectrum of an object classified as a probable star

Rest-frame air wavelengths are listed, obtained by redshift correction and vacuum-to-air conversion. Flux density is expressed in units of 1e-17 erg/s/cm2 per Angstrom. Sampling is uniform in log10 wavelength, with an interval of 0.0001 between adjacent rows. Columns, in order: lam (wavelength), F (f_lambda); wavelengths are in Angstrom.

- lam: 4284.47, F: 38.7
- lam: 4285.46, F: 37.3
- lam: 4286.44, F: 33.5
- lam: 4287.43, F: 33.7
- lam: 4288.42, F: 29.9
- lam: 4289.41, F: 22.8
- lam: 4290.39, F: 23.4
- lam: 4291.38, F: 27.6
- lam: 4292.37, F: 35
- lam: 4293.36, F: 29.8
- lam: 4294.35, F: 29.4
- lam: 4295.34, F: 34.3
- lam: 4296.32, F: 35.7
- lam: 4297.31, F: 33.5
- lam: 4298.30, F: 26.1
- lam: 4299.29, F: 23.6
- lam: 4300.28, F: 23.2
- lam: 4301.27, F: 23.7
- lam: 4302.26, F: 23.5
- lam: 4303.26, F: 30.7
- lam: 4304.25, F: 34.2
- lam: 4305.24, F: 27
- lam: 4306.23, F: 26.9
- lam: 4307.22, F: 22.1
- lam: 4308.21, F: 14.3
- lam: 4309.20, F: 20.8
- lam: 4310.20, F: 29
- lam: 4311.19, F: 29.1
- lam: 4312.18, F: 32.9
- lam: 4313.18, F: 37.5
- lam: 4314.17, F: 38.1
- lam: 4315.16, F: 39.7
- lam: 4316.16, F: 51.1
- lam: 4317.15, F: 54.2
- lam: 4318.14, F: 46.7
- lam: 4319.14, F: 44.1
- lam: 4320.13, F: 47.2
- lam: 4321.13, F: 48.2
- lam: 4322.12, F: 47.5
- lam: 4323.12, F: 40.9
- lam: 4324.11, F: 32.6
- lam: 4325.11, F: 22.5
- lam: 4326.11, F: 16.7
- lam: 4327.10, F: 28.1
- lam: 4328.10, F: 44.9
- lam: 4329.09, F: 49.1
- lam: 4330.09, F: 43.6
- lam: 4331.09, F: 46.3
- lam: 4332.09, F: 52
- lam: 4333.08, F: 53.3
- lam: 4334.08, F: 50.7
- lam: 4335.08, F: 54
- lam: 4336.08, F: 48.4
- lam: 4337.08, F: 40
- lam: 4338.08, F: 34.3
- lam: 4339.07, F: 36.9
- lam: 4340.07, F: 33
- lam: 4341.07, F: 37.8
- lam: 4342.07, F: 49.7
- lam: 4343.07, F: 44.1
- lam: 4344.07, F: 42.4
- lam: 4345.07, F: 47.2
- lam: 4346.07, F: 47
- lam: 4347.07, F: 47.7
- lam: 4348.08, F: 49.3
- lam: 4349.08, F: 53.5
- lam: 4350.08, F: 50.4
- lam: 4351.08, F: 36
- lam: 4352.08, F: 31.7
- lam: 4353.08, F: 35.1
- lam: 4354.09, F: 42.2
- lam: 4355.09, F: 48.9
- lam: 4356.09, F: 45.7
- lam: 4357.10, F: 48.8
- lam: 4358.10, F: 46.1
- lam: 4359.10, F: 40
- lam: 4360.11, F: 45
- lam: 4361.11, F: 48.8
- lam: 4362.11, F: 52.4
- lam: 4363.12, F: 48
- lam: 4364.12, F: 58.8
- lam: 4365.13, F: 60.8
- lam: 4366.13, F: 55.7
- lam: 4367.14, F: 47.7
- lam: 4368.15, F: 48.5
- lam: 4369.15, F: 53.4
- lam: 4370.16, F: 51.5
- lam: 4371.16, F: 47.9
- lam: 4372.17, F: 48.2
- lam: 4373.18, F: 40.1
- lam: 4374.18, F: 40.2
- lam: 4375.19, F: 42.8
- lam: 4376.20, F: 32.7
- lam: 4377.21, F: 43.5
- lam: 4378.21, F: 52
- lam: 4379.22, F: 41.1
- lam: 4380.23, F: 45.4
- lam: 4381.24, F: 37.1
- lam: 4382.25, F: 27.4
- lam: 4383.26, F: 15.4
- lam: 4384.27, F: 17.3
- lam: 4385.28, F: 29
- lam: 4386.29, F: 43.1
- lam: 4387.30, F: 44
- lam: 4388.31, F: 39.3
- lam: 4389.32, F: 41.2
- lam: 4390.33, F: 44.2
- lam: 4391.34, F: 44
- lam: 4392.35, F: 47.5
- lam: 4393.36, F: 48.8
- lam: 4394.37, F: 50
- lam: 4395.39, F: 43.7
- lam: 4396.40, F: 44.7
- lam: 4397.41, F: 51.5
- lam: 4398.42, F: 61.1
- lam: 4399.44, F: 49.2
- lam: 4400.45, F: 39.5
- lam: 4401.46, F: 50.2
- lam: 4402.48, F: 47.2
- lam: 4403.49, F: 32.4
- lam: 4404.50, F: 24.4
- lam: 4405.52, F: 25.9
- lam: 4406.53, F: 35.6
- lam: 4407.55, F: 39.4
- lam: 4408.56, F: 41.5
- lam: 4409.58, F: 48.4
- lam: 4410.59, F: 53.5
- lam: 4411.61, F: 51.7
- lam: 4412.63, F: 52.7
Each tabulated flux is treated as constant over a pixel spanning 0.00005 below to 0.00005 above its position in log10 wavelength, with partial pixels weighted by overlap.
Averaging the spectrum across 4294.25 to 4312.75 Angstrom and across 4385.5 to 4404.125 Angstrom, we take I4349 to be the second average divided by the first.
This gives 1.7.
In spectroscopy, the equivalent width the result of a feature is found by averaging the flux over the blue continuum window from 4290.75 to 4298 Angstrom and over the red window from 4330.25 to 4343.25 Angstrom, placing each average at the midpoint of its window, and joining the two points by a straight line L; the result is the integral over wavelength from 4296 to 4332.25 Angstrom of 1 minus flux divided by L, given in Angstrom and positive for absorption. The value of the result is 3.28 Angstrom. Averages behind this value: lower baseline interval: 31.9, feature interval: 34.6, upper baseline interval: 44.6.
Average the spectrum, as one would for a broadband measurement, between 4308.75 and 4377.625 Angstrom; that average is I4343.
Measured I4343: 43.5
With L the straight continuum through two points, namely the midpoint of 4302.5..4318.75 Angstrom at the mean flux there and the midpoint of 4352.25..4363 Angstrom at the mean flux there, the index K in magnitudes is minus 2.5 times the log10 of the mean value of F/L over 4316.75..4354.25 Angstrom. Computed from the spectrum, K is -0.09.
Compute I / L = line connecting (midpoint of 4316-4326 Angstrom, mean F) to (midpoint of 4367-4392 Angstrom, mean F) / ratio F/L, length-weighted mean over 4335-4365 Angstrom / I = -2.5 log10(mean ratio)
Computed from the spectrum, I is -0.09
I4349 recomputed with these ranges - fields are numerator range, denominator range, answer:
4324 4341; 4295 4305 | 1.41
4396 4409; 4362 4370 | 0.79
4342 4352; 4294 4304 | 1.61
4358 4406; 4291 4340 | 1.21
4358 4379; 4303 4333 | 1.29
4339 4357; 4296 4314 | 1.58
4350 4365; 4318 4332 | 1.13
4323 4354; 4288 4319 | 1.35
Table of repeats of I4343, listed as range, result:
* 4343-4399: 44.5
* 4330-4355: 44.3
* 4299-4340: 36.9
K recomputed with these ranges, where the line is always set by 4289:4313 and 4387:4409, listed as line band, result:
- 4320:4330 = -0.199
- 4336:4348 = -0.236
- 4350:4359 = -0.172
